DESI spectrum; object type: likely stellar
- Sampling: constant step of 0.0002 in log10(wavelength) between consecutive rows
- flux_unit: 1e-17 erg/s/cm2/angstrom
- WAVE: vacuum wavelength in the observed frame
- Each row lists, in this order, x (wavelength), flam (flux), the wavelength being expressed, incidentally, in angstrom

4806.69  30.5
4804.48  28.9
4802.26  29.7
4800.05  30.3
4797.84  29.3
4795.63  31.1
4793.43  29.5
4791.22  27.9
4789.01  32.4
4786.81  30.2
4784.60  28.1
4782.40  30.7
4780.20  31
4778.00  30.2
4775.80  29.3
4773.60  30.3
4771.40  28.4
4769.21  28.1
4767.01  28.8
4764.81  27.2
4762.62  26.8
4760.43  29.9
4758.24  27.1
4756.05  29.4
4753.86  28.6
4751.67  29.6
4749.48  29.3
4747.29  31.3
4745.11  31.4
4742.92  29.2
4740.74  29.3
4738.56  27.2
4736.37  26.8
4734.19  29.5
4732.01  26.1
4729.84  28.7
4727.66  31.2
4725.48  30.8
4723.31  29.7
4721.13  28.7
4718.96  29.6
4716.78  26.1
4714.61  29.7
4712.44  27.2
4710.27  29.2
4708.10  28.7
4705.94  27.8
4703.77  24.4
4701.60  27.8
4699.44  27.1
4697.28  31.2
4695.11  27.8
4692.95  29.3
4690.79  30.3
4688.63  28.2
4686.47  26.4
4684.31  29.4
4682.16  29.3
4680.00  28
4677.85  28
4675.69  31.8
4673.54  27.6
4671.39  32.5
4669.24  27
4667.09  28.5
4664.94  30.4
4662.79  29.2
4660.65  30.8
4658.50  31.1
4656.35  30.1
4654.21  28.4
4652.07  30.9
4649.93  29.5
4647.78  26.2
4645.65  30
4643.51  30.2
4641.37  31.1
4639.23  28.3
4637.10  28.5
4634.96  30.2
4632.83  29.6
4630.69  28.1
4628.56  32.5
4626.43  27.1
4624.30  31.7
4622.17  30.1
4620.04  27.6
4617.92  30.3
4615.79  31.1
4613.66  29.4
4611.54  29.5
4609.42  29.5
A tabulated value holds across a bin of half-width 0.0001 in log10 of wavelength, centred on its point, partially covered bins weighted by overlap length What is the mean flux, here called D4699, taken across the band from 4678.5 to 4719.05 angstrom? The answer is 28.3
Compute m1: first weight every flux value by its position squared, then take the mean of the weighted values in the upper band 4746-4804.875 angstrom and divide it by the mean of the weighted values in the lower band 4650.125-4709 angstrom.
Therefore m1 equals 1.06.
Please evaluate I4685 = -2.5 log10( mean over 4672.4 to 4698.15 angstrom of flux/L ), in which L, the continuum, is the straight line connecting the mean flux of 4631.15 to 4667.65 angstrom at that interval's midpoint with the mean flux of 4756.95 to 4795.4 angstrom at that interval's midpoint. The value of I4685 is 0.02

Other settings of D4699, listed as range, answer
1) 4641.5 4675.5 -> 29.6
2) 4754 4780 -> 28.8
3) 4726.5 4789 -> 29.1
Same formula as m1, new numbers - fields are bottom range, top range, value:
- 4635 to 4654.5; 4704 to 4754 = 1.02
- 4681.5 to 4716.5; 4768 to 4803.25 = 1.09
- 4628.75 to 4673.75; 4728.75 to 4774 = 1.01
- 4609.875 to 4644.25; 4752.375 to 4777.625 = 1.02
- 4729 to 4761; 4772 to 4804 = 1.06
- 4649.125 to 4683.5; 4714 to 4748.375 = 1.01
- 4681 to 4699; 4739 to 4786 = 1.04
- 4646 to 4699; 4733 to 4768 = 1.02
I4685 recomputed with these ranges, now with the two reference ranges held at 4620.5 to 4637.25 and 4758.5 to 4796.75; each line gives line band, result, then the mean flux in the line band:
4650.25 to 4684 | 0.00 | 29.6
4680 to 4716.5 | 0.05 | 28.3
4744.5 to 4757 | -0.02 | 29.9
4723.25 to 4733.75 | 0.01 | 29.3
